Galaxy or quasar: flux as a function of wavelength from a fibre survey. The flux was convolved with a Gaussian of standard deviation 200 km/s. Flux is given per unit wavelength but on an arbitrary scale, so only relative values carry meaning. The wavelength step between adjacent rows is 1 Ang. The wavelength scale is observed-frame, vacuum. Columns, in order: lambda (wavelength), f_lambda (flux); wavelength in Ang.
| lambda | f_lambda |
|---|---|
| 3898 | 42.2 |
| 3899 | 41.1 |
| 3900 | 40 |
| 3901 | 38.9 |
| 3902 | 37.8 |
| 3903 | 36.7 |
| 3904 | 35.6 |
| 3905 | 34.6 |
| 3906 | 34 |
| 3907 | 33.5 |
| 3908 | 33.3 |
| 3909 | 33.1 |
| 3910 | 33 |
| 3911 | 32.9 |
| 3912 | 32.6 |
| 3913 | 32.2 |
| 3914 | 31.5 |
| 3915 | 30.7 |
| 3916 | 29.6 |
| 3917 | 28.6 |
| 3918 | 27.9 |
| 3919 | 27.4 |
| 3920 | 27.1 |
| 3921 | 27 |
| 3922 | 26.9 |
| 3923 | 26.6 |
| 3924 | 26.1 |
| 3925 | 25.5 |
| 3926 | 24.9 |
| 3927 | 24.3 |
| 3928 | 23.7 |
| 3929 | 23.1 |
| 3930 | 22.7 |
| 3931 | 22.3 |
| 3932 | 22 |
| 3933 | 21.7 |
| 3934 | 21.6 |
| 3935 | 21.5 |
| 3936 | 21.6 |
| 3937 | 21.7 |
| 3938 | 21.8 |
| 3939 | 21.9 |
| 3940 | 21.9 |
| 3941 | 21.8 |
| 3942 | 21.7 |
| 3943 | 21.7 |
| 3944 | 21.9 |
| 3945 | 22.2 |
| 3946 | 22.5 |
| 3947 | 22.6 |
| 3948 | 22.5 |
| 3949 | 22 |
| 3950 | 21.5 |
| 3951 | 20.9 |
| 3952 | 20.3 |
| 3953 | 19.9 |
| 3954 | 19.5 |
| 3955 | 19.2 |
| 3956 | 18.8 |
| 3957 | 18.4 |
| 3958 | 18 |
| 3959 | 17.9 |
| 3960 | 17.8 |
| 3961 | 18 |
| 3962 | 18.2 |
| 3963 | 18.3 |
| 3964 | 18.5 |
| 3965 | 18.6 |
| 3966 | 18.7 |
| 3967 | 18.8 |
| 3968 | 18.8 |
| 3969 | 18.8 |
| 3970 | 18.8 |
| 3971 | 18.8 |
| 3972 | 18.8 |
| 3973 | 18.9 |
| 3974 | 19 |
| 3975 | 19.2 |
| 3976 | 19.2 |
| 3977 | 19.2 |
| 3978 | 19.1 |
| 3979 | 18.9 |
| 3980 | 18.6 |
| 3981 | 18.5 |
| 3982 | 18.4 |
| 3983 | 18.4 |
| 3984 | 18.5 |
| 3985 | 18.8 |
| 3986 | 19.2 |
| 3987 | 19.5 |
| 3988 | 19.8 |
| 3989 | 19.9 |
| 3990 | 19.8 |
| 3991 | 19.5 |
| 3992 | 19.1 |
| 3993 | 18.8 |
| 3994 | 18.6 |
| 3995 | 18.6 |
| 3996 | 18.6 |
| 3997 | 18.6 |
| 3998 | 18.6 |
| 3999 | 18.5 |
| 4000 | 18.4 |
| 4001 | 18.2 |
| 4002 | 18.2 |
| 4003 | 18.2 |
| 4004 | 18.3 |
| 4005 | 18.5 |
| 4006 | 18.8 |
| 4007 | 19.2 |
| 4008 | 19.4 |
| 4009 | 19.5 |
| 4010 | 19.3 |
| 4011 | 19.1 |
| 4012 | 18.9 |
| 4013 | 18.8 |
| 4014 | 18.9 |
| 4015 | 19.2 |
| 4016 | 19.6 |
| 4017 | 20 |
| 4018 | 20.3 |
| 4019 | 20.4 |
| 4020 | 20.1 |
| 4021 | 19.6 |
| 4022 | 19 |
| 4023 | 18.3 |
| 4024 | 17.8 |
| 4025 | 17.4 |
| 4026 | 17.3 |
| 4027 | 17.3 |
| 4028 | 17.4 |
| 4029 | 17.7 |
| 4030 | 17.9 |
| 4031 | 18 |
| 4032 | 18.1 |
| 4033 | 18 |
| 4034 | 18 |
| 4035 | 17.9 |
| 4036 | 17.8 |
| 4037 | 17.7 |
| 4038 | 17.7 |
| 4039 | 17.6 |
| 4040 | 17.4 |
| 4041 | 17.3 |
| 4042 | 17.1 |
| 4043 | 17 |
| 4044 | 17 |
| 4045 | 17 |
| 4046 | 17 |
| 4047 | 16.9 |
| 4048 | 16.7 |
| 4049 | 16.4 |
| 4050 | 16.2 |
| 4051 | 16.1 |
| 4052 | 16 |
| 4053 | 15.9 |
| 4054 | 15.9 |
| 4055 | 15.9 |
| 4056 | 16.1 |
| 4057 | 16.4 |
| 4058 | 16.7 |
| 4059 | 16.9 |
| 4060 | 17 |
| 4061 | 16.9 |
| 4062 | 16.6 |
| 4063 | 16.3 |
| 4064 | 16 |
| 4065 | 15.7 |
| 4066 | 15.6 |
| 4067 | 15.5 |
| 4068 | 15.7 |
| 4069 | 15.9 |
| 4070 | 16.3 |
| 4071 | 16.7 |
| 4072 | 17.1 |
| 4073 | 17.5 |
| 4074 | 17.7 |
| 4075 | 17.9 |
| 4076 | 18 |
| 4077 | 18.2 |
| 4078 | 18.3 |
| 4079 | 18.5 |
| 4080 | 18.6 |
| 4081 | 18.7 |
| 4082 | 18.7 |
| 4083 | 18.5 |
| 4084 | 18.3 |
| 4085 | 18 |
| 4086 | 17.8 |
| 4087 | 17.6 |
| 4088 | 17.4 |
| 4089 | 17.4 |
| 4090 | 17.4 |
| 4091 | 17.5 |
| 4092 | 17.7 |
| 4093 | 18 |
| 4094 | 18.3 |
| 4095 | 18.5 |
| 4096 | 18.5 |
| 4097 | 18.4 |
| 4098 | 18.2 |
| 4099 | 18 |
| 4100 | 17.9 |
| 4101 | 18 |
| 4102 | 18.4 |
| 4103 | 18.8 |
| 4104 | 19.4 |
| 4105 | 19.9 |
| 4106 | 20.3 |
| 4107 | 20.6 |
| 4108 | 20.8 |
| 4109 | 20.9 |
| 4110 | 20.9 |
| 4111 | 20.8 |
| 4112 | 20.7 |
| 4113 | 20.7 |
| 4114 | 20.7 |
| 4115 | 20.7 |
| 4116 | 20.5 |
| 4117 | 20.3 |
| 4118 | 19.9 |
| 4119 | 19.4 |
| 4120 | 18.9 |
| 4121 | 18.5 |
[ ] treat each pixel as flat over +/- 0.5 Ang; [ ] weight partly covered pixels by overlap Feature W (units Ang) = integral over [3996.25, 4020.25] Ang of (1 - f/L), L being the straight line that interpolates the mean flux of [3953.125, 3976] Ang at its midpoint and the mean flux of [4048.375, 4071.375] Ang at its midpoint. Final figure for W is -2.1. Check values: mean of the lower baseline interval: 18.7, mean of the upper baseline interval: 16.2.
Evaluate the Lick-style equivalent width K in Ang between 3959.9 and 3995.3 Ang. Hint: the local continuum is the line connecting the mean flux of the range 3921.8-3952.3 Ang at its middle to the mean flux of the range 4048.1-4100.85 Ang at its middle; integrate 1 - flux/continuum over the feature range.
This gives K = 3.7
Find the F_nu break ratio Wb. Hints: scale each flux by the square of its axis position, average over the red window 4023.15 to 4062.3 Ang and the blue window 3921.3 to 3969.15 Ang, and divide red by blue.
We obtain 0.84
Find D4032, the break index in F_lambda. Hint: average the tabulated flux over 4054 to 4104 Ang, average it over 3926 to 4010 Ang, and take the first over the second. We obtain 0.9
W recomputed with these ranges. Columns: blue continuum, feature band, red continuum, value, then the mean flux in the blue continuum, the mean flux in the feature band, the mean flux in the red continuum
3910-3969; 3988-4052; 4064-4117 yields 7.0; 23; 18.3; 18.4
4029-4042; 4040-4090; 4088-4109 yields 3.2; 17.8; 17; 18.6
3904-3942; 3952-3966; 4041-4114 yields 3.5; 26.9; 18.6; 17.7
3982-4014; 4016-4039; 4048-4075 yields -0.8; 18.9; 18.4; 16.4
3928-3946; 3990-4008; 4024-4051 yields 0.4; 22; 18.7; 17.4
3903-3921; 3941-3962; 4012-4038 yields 5.2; 31.6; 20.3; 18.5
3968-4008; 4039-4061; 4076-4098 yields 2.1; 18.8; 16.6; 18.1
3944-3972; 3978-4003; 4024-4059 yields -0.3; 19.6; 18.8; 17.1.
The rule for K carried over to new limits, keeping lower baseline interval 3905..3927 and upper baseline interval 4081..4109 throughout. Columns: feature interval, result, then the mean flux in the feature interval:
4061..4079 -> 2.9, 16.8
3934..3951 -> 3.7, 21.9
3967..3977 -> 2.8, 18.9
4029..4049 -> 4.1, 17.5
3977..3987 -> 2.7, 18.8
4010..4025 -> 2.7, 19.2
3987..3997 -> 2.3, 19.2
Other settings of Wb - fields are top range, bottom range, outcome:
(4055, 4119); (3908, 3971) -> 0.85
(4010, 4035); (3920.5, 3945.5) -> 0.84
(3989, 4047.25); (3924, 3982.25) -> 0.93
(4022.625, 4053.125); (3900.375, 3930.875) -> 0.61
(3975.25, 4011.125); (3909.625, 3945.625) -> 0.77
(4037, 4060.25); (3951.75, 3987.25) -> 0.93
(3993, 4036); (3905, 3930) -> 0.68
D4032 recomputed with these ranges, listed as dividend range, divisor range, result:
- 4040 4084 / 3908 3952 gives 0.67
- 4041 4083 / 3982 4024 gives 0.89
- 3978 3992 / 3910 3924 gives 0.65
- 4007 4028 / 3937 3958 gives 0.90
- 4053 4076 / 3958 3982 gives 0.88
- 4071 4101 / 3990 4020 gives 0.95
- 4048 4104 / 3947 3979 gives 0.90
